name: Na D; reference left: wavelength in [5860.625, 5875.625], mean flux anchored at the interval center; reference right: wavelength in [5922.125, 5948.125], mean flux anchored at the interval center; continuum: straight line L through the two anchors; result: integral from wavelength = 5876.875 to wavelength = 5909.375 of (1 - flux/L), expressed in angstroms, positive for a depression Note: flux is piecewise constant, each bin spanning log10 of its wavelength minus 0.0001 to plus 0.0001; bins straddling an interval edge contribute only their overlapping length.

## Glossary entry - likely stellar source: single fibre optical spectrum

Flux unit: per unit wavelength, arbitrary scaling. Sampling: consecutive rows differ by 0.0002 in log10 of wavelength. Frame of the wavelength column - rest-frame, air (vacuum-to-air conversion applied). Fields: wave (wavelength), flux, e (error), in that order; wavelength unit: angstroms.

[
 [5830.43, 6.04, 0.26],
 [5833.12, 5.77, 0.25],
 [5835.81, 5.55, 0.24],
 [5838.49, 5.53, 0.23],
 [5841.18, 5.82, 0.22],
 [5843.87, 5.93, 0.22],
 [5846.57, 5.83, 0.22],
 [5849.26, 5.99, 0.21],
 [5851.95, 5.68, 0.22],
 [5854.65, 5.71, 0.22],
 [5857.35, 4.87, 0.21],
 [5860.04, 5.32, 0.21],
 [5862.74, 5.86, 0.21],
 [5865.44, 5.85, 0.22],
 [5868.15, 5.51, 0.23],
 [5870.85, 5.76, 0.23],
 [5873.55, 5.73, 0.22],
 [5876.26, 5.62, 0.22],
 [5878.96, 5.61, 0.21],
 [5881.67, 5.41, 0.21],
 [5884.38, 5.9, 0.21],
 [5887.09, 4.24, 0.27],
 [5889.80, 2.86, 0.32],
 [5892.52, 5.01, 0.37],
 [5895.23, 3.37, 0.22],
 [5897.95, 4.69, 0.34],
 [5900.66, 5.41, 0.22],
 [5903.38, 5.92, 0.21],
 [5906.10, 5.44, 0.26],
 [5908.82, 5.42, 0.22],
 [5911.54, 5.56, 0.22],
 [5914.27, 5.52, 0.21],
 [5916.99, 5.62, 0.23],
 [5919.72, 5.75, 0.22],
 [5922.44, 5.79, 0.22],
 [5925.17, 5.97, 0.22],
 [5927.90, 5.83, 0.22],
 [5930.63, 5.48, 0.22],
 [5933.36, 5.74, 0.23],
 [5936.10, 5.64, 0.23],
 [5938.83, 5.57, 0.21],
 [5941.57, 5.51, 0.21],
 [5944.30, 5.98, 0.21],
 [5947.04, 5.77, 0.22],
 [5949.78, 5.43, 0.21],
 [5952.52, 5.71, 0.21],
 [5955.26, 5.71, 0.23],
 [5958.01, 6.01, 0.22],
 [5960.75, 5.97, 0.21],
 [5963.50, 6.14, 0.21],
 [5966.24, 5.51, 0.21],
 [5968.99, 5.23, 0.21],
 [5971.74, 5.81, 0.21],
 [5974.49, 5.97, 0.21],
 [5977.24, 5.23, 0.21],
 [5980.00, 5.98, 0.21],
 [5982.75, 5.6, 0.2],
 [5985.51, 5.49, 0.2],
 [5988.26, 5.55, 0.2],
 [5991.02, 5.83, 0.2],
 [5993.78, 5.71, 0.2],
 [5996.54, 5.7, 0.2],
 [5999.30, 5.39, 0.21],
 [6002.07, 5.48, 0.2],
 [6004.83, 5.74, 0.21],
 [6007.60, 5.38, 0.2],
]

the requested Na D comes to 4.4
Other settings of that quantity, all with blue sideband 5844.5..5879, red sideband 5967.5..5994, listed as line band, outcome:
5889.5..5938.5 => 2.6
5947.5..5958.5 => -0.1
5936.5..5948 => -0.1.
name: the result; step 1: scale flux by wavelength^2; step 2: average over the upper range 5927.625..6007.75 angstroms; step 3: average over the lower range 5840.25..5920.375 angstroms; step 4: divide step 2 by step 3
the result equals 1.09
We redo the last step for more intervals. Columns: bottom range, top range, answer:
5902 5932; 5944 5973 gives 1.03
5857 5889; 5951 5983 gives 1.09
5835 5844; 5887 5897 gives 0.69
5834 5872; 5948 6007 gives 1.05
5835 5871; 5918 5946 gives 1.04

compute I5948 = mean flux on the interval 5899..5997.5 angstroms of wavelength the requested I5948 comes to 5.68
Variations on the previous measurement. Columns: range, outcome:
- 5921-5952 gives 5.7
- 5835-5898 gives 5.33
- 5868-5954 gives 5.4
